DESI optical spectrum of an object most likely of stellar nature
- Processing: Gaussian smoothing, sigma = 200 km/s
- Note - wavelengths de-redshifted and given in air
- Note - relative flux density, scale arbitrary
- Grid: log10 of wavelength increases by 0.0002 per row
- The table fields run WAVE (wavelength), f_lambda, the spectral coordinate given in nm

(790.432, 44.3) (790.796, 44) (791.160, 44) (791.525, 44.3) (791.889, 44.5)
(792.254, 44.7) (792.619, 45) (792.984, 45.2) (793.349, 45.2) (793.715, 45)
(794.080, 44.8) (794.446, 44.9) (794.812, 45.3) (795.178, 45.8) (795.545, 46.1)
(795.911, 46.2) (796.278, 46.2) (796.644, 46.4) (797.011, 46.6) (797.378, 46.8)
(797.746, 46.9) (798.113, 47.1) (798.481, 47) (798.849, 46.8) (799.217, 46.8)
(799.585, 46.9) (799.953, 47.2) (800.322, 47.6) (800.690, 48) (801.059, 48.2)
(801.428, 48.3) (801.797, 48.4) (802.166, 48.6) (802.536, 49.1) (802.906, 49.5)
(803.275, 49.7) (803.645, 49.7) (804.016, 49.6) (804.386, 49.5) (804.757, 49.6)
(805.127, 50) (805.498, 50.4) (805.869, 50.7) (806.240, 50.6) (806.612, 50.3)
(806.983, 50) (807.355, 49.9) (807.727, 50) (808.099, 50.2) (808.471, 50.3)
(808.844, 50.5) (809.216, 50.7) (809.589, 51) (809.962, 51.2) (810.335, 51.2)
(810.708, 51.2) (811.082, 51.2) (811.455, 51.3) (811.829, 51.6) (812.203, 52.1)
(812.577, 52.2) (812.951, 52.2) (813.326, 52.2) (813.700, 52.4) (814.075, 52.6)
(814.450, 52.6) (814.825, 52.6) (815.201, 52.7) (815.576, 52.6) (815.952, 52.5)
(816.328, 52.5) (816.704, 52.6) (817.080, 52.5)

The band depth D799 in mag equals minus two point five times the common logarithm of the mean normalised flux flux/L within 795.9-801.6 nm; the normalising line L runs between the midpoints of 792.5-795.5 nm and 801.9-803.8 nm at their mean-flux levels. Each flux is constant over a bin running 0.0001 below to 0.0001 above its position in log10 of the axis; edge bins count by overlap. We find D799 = 0.01 mag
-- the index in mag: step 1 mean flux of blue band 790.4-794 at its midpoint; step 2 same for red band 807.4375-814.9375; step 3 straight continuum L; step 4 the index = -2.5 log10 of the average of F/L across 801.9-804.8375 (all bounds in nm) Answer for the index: -0.02 mag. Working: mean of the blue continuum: 44.6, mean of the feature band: 49.4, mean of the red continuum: 51.4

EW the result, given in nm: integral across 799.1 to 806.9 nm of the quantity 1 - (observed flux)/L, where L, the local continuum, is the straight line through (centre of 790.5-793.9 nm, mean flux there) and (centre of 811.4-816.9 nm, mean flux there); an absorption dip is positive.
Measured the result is -0.094 nm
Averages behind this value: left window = 44.7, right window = 52.3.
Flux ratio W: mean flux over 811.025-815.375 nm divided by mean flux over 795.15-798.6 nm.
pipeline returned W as 1.12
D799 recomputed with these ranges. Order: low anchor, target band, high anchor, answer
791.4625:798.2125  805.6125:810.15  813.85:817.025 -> -0.01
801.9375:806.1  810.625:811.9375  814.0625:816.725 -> 0.00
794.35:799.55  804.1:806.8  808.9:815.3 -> -0.02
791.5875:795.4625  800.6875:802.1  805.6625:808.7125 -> -0.01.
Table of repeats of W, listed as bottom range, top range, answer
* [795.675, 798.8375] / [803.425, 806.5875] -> 1.07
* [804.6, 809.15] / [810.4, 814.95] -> 1.04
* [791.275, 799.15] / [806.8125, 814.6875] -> 1.12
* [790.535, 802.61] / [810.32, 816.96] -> 1.13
